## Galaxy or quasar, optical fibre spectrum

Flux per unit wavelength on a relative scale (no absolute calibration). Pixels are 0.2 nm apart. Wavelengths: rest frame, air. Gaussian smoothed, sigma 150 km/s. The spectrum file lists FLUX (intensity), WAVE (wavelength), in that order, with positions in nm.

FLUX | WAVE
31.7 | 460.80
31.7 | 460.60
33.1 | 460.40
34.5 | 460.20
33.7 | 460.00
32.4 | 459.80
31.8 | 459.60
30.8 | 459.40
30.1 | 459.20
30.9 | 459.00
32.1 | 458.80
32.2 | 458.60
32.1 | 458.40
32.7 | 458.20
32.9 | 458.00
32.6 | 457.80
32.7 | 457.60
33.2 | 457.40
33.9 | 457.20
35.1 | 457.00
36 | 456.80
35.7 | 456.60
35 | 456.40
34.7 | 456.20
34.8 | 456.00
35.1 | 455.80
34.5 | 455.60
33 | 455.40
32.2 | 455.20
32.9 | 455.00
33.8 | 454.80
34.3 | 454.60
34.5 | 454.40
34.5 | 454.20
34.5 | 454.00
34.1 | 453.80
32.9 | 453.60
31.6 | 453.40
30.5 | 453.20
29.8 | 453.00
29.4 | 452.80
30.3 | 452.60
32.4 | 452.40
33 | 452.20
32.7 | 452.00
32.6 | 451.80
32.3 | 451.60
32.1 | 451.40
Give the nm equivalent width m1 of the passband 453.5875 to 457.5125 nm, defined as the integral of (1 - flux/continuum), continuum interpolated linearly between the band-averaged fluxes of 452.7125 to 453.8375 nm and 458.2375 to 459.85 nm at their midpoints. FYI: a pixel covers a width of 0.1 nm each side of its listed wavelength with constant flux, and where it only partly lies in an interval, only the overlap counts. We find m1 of -0.36 nm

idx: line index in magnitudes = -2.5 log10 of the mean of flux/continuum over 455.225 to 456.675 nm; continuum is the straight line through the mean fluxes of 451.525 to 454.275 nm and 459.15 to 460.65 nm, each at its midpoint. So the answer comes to -0.07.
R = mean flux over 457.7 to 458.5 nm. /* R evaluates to 32.6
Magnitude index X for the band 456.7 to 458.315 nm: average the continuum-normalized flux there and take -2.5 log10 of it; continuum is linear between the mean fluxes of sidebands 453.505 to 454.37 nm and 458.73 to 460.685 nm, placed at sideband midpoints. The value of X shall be -0.03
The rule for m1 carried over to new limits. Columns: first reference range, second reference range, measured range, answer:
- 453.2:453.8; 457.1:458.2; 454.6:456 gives -0.05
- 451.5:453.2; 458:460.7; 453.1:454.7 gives -0.09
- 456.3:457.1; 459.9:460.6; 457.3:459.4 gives 0.15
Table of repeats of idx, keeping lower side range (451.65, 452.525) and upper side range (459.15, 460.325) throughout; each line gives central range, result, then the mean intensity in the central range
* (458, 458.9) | 0.00 mag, 32.3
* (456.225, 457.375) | -0.08 mag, 35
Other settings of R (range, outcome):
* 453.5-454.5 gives 34.1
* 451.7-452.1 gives 32.7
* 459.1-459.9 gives 31.3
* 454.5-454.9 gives 34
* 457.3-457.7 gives 32.9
